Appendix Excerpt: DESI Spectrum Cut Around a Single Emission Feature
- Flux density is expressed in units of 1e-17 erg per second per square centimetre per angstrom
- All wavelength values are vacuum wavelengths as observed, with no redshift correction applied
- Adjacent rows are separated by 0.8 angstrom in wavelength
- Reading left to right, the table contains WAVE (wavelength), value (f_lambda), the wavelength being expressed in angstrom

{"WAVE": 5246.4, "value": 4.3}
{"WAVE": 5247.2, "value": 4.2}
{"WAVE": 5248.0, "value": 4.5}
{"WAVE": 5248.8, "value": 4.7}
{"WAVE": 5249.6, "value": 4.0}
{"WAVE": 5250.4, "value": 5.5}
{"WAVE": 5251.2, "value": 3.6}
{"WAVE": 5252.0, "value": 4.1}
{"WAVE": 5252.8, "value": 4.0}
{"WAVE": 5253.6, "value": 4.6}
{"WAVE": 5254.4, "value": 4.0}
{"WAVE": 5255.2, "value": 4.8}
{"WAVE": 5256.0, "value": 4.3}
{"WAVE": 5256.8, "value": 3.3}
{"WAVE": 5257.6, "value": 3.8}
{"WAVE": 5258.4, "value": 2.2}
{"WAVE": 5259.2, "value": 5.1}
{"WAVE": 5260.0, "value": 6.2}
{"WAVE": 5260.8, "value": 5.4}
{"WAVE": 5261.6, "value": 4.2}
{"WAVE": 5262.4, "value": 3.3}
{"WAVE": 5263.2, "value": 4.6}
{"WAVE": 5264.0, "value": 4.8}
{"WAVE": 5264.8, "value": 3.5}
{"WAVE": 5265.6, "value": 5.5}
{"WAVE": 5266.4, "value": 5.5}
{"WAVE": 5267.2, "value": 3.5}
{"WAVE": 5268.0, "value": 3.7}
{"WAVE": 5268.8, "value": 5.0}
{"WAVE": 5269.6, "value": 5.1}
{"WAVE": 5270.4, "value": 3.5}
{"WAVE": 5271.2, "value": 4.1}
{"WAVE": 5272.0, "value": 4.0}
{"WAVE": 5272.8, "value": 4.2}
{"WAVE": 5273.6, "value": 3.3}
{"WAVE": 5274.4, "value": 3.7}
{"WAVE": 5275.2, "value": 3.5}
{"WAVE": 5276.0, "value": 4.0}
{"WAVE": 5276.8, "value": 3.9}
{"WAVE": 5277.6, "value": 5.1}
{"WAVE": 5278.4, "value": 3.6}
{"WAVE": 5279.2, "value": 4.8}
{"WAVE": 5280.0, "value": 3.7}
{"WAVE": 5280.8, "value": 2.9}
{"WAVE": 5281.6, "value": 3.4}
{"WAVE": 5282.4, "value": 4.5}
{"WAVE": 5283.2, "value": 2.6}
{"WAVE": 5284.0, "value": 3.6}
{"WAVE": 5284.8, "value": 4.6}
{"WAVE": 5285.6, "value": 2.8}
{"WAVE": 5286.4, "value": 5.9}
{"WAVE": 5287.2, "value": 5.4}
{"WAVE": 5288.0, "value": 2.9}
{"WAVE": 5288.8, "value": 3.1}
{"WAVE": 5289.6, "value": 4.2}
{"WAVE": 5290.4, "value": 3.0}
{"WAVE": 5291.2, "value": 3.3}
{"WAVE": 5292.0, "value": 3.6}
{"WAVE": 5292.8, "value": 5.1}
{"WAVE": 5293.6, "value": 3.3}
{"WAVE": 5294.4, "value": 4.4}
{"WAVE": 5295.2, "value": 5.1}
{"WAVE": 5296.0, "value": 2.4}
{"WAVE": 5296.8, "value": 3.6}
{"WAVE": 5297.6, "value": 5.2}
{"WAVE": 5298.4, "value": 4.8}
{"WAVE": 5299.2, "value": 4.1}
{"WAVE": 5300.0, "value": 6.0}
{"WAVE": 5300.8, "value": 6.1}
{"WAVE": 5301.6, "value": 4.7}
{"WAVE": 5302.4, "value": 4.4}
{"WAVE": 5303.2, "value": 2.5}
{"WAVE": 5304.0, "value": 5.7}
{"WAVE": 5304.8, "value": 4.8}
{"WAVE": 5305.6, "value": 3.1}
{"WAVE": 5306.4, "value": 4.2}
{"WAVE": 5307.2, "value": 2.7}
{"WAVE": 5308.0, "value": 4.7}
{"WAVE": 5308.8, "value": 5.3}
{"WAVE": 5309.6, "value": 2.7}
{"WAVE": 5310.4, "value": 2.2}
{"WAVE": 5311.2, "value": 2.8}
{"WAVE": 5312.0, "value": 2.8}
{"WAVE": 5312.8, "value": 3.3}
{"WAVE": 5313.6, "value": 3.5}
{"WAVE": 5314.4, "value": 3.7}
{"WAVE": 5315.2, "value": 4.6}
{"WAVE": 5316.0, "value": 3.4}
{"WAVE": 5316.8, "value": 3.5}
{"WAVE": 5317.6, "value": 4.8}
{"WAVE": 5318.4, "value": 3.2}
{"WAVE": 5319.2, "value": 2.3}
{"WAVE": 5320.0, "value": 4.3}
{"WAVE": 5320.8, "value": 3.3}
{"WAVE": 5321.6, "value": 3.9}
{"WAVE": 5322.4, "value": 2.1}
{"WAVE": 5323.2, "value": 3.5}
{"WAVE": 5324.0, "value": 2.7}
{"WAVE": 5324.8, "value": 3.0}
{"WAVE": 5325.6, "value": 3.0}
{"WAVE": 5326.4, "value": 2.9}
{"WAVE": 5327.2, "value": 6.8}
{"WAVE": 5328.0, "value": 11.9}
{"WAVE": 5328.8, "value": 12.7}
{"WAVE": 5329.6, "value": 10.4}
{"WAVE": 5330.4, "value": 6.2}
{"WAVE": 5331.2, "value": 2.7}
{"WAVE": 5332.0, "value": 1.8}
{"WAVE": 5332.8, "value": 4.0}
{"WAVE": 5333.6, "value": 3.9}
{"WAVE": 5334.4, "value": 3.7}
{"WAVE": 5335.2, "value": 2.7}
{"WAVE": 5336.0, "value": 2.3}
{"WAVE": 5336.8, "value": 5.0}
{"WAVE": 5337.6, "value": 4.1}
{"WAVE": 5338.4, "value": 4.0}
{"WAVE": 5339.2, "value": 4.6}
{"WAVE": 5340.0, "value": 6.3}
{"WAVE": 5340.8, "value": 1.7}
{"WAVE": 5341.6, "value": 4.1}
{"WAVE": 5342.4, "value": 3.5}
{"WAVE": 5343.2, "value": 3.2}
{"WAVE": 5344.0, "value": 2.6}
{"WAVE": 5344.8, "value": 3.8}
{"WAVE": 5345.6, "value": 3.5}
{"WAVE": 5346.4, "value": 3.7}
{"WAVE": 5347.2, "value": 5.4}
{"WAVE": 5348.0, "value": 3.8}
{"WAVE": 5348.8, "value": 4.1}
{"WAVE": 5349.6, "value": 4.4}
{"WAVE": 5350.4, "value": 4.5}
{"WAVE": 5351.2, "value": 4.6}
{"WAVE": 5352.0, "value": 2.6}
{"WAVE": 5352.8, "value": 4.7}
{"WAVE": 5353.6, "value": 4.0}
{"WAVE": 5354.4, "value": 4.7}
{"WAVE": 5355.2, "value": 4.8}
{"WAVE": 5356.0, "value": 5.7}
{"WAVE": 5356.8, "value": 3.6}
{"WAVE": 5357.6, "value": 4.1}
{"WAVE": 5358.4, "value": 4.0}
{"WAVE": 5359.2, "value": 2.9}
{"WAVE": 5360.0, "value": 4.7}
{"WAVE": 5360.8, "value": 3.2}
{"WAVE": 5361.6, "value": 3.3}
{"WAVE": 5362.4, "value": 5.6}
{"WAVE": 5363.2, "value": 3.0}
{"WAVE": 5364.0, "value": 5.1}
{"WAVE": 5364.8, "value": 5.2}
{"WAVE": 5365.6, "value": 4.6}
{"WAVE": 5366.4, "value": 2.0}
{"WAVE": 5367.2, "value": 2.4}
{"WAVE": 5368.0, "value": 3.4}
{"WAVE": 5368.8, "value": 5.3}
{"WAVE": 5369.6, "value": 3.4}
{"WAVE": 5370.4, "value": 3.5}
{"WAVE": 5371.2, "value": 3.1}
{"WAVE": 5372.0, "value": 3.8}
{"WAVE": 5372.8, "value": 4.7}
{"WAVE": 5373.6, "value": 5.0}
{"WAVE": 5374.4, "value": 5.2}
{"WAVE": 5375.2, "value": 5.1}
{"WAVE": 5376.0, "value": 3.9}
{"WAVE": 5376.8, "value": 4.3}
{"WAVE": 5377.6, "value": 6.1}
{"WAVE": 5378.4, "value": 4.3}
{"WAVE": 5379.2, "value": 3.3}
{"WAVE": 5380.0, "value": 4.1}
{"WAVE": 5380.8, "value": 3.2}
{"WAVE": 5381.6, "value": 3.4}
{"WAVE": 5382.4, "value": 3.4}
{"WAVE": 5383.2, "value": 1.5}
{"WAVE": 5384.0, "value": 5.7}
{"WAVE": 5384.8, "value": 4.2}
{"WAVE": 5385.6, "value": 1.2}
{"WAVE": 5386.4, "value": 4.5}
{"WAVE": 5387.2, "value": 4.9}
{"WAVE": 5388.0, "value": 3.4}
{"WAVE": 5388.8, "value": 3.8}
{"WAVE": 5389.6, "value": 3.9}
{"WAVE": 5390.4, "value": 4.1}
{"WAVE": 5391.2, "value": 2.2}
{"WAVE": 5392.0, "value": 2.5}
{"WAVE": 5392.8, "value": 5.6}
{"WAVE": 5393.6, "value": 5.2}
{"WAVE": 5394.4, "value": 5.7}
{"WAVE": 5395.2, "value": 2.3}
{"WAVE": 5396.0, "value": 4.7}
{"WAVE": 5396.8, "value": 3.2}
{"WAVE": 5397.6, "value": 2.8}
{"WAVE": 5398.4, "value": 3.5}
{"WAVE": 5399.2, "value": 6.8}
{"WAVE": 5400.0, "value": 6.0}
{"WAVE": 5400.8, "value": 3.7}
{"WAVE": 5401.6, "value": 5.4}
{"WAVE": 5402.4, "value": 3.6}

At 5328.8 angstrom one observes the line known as H-gamma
